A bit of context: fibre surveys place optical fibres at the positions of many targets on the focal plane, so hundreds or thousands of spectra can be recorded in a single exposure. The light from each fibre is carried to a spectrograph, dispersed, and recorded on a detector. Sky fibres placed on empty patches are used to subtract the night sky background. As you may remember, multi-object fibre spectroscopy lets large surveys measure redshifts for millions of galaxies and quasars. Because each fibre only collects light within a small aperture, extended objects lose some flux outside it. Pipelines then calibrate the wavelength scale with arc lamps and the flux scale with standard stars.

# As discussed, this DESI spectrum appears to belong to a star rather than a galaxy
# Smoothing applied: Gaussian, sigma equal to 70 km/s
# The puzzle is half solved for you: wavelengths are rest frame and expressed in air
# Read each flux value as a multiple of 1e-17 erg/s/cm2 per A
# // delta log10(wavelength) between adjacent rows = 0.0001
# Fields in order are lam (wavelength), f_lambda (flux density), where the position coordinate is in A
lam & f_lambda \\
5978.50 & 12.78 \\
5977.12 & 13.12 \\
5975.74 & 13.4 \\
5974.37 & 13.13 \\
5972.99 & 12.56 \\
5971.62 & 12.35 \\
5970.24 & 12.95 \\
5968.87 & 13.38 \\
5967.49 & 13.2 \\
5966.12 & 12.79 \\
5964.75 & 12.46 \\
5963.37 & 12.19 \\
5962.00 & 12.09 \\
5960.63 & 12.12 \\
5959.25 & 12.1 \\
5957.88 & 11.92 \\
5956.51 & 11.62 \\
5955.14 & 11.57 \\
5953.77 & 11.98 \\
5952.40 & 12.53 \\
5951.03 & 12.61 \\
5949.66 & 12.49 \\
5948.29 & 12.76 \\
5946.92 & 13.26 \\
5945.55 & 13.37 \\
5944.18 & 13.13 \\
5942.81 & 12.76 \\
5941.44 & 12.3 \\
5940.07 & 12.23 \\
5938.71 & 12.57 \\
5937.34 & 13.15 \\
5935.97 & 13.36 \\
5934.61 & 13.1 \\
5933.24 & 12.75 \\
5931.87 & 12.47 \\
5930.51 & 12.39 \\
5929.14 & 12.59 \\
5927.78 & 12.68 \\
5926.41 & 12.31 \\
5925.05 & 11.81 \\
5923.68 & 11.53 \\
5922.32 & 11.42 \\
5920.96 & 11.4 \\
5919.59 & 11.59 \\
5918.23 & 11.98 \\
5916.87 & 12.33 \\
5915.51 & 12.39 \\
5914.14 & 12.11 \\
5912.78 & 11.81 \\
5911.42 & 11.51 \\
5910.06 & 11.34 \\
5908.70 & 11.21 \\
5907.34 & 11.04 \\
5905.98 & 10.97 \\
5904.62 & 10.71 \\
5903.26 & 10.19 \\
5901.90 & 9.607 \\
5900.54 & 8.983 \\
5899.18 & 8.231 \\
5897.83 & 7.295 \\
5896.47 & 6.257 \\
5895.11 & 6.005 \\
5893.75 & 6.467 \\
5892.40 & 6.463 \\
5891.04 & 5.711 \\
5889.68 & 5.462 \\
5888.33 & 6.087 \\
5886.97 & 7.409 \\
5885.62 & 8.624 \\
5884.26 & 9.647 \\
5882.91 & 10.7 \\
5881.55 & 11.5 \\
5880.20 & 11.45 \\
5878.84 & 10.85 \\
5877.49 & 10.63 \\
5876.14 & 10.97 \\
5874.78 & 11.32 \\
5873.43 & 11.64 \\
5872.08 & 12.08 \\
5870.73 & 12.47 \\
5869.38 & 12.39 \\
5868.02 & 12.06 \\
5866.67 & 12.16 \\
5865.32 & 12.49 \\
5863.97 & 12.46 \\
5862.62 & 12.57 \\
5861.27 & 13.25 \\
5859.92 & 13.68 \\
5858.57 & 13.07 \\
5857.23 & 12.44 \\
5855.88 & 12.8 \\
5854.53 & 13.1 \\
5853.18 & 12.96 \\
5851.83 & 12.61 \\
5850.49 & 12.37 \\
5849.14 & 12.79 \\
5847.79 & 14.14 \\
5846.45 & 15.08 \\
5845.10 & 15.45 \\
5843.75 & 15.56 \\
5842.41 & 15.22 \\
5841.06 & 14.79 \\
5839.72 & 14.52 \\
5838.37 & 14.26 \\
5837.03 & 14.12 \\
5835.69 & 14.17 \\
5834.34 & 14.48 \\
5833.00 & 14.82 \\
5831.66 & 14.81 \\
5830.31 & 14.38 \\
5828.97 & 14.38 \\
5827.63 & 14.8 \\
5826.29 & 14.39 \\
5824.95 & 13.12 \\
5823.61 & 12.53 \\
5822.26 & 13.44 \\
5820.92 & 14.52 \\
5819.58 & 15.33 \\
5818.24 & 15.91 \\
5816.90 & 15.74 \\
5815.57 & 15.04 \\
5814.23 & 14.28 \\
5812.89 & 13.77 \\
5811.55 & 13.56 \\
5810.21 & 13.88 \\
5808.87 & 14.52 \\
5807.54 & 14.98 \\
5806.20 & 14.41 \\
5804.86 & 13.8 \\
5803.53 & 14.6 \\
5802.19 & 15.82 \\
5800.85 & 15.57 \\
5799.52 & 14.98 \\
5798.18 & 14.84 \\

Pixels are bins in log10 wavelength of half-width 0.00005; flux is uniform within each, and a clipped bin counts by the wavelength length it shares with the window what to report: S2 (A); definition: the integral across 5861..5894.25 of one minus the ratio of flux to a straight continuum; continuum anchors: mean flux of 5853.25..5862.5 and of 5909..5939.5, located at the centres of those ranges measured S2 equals 6.6 A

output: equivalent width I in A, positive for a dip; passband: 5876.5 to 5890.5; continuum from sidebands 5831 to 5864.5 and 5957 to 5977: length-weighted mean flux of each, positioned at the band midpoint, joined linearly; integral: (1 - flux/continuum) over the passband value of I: 4.4 A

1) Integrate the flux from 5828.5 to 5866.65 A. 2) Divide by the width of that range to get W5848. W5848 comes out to 13.8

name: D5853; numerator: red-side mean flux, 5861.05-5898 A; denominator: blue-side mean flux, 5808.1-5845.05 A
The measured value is 0.7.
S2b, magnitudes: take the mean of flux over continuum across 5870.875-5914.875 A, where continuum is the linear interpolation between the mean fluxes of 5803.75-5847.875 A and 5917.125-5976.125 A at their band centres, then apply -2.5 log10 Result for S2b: 0.37 mag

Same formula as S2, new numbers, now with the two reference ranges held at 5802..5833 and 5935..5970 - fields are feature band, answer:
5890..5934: 8.86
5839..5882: 3.10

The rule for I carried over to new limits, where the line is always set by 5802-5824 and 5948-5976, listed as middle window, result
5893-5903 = 4.3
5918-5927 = 0.9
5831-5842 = -0.3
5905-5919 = 1.6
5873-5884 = 2.0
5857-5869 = 1.0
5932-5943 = 0.0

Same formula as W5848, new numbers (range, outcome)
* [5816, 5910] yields 11.9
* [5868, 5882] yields 11.6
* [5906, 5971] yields 12.3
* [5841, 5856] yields 13.9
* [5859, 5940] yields 10.9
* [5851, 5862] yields 13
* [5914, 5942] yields 12.3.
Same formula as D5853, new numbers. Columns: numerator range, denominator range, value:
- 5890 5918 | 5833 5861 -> 0.69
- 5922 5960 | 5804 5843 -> 0.86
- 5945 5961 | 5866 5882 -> 1.06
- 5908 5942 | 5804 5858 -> 0.86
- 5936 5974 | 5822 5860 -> 0.90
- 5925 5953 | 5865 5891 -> 1.23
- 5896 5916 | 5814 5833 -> 0.71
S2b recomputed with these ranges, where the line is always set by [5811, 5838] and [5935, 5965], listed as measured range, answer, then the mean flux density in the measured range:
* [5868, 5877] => 0.16 mag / 11.8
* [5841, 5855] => 0.00 mag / 14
